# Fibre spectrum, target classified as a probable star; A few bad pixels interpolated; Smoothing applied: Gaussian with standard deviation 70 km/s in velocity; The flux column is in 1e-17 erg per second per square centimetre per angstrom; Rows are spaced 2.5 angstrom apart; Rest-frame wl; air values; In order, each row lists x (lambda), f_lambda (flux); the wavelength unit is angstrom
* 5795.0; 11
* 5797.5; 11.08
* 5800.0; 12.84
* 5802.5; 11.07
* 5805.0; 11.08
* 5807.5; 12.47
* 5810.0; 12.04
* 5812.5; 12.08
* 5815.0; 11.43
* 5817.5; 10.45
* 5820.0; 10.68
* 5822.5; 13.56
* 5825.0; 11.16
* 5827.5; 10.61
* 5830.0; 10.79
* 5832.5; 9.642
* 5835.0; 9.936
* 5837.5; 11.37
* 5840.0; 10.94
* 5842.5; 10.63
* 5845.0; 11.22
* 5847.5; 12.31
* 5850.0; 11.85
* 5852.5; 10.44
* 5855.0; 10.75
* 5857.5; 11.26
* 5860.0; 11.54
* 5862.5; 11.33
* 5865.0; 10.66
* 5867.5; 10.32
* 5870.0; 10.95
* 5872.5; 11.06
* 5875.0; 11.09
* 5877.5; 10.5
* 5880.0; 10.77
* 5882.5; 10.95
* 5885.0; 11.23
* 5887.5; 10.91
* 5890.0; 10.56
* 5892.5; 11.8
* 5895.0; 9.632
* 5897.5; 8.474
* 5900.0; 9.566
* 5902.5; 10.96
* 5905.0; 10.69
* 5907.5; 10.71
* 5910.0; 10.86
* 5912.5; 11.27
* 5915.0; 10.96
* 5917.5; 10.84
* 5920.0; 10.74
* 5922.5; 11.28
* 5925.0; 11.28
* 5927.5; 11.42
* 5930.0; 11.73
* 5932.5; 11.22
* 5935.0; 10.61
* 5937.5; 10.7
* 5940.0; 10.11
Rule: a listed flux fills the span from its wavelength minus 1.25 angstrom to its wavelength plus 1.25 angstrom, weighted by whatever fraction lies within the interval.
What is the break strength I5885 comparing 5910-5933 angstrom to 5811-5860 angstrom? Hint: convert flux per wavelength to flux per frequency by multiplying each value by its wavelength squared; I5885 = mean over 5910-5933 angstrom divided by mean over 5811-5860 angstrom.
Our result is 1.0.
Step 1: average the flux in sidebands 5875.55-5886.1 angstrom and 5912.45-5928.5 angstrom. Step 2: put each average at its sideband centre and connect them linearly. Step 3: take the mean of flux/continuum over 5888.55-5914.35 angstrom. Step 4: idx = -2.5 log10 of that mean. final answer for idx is 0.05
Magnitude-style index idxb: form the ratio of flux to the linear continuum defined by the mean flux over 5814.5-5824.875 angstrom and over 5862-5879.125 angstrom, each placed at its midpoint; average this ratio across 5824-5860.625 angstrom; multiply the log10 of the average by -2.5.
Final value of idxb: 0.02 mag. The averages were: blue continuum 11.5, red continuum 10.8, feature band 11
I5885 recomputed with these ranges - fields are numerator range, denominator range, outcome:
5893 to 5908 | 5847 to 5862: 0.90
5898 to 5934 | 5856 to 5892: 1.01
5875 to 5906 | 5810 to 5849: 0.96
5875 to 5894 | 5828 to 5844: 1.05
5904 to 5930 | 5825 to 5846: 1.06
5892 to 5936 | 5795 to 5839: 0.98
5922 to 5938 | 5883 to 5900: 1.09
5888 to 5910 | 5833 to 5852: 0.95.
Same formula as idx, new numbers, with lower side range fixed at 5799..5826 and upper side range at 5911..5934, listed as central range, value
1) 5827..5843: 0.103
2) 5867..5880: 0.059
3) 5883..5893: 0.028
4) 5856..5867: 0.033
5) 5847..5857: 0.025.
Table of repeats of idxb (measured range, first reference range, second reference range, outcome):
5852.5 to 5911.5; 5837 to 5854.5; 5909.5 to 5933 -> 0.048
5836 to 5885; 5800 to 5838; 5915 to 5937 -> 0.016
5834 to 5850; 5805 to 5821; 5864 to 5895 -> 0.007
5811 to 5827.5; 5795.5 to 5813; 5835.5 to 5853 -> 0.006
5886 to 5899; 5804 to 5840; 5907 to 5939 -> 0.084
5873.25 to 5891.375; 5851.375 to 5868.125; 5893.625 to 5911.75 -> -0.035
